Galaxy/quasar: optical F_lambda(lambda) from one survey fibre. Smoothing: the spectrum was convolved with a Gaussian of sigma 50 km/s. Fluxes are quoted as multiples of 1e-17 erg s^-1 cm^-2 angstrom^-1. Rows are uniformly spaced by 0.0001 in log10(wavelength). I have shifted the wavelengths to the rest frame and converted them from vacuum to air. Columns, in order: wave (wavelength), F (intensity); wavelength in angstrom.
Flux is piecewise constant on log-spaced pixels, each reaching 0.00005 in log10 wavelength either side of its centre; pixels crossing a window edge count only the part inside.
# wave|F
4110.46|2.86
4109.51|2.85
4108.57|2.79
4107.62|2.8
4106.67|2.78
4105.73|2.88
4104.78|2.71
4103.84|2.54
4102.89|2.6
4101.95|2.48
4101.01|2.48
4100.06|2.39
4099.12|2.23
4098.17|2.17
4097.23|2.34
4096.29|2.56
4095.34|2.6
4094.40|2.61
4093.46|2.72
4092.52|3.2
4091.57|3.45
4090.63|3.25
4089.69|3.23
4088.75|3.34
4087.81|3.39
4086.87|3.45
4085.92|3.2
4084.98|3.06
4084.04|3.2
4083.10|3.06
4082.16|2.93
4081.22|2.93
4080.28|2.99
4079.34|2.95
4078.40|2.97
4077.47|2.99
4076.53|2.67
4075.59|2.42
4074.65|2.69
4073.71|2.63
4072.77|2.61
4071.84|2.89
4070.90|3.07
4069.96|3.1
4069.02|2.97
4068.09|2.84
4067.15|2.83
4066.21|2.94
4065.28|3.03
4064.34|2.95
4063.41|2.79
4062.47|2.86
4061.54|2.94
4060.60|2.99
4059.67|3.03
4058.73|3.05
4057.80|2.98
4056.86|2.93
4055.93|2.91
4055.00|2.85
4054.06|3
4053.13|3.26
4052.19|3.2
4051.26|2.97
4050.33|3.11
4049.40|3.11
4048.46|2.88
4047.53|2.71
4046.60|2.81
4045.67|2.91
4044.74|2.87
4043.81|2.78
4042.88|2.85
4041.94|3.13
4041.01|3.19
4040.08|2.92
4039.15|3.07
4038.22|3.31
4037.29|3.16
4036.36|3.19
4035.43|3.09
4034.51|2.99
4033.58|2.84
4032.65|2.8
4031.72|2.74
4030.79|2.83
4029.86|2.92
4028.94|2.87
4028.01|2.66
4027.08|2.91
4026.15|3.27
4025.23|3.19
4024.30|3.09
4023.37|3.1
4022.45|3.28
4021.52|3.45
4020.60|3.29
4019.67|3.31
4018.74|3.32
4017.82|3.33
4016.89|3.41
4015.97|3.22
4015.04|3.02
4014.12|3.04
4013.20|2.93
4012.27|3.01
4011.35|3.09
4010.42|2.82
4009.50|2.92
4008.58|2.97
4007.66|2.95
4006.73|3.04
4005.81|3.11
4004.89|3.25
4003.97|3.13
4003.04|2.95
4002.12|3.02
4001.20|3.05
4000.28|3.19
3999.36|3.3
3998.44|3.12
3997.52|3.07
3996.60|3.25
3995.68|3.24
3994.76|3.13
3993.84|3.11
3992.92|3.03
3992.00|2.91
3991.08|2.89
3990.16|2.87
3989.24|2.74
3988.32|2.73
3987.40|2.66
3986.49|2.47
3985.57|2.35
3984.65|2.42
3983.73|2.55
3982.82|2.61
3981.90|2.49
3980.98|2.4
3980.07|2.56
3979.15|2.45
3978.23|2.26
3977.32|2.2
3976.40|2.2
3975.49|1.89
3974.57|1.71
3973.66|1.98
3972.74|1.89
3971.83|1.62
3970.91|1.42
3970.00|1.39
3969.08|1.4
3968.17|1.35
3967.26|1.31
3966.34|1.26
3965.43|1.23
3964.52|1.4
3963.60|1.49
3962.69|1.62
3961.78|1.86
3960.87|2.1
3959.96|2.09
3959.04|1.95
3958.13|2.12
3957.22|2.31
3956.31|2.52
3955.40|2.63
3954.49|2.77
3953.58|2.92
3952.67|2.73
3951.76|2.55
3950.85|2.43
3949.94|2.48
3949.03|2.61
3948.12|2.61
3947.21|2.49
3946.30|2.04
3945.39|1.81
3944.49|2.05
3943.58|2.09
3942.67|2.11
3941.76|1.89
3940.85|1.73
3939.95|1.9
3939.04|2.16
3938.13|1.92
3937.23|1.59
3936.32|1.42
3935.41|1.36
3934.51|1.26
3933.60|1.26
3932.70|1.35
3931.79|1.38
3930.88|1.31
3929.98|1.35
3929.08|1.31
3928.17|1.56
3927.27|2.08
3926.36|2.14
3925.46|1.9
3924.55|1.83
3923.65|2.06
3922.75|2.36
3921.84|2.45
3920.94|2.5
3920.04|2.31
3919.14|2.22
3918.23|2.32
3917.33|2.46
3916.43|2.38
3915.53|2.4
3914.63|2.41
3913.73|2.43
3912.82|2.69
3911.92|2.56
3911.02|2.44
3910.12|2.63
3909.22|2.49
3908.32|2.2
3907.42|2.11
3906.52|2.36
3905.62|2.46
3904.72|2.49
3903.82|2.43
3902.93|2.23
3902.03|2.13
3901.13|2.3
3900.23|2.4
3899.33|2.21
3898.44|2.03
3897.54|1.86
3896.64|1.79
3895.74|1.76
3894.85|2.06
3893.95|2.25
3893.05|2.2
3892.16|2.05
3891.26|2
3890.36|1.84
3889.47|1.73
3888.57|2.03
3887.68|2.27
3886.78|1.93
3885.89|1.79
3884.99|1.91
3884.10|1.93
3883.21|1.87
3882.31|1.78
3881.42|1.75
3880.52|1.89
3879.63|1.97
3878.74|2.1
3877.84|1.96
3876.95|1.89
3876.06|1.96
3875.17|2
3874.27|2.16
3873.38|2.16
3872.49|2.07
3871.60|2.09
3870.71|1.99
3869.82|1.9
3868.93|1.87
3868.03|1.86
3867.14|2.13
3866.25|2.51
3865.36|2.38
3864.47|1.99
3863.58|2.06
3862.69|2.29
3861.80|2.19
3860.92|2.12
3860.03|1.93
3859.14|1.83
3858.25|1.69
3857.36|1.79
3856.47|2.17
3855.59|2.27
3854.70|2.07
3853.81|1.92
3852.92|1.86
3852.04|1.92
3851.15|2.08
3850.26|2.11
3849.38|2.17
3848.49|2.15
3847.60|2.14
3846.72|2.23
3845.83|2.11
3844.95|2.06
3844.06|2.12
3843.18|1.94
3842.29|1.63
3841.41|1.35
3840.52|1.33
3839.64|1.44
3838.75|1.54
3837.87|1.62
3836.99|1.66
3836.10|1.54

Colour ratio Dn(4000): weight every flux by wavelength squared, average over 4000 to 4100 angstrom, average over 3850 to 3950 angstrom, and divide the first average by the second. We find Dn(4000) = 1.6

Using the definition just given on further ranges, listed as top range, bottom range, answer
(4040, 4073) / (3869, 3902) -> 1.61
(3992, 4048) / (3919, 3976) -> 1.65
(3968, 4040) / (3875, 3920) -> 1.38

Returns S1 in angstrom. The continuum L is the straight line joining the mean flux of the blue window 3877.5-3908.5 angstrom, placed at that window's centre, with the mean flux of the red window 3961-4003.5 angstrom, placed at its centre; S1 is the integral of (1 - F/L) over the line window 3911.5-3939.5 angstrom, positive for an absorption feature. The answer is 2.61 angstrom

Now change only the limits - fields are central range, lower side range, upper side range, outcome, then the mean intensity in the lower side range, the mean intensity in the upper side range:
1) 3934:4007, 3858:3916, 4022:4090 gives 6.88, 2.11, 2.98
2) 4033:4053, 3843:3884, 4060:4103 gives -2.08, 2.03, 2.87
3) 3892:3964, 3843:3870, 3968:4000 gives 5.19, 2.06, 2.46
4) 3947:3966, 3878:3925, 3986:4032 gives 2.81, 2.17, 3.04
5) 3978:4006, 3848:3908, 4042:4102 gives -3.24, 2.05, 2.9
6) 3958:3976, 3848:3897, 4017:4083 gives 6.25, 2.01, 2.98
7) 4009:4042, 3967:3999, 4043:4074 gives -4.58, 2.4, 2.93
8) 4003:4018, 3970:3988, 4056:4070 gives -3.56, 2.2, 2.94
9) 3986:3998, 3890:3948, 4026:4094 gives -1.86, 2.06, 2.98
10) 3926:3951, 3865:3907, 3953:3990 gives 2.89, 2.06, 2.09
